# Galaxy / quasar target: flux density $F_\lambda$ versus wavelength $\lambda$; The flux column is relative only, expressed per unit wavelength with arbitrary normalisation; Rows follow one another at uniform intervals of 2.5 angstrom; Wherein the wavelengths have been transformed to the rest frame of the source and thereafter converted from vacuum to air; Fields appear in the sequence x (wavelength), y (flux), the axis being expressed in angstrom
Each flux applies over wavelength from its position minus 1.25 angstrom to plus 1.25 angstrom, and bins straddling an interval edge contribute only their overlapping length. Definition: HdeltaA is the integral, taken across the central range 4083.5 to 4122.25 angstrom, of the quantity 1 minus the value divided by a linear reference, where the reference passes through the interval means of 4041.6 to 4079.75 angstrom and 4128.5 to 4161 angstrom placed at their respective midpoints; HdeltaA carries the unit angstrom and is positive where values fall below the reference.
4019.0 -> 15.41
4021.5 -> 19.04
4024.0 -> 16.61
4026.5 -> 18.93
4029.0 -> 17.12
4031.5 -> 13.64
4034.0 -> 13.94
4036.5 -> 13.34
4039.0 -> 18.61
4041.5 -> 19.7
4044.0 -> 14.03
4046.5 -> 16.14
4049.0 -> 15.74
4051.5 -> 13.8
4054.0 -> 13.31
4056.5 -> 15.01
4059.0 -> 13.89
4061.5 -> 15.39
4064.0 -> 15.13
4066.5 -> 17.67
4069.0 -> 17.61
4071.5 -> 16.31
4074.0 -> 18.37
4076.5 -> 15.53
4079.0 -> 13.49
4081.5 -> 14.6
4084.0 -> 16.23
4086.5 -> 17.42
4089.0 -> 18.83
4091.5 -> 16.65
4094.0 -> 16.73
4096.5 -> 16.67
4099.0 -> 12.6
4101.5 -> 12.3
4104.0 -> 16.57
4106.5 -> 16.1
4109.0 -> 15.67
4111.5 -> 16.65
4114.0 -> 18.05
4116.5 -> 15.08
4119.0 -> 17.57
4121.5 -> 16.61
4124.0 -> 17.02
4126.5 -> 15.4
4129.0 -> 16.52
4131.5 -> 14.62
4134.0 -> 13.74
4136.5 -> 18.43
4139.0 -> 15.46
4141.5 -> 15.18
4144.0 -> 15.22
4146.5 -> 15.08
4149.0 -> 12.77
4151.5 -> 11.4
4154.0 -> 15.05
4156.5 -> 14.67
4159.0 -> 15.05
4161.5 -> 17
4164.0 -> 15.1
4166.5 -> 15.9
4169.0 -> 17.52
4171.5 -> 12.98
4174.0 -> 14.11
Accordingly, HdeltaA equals -2.6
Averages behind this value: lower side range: 15.6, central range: 16.2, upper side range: 14.9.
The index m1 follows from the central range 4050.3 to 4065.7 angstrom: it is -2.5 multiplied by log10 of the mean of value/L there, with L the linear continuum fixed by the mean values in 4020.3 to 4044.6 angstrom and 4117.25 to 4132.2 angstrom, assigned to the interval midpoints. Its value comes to 0.14 mag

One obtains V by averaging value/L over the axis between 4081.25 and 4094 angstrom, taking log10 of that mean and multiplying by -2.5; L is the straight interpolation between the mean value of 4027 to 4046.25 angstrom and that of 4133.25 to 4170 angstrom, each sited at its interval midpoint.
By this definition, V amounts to -0.089 mag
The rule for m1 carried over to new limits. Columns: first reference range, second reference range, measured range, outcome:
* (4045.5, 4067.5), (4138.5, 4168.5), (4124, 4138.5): -0.06 mag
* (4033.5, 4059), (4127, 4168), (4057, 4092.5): -0.06 mag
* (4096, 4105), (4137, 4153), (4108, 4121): -0.16 mag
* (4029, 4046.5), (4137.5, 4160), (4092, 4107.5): -0.01 mag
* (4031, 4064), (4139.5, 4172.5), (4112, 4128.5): -0.11 mag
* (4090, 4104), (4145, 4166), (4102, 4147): -0.08 mag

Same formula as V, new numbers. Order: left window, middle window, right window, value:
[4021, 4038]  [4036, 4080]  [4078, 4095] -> 0.03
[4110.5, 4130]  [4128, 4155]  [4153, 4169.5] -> 0.09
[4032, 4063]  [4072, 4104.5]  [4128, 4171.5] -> -0.05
